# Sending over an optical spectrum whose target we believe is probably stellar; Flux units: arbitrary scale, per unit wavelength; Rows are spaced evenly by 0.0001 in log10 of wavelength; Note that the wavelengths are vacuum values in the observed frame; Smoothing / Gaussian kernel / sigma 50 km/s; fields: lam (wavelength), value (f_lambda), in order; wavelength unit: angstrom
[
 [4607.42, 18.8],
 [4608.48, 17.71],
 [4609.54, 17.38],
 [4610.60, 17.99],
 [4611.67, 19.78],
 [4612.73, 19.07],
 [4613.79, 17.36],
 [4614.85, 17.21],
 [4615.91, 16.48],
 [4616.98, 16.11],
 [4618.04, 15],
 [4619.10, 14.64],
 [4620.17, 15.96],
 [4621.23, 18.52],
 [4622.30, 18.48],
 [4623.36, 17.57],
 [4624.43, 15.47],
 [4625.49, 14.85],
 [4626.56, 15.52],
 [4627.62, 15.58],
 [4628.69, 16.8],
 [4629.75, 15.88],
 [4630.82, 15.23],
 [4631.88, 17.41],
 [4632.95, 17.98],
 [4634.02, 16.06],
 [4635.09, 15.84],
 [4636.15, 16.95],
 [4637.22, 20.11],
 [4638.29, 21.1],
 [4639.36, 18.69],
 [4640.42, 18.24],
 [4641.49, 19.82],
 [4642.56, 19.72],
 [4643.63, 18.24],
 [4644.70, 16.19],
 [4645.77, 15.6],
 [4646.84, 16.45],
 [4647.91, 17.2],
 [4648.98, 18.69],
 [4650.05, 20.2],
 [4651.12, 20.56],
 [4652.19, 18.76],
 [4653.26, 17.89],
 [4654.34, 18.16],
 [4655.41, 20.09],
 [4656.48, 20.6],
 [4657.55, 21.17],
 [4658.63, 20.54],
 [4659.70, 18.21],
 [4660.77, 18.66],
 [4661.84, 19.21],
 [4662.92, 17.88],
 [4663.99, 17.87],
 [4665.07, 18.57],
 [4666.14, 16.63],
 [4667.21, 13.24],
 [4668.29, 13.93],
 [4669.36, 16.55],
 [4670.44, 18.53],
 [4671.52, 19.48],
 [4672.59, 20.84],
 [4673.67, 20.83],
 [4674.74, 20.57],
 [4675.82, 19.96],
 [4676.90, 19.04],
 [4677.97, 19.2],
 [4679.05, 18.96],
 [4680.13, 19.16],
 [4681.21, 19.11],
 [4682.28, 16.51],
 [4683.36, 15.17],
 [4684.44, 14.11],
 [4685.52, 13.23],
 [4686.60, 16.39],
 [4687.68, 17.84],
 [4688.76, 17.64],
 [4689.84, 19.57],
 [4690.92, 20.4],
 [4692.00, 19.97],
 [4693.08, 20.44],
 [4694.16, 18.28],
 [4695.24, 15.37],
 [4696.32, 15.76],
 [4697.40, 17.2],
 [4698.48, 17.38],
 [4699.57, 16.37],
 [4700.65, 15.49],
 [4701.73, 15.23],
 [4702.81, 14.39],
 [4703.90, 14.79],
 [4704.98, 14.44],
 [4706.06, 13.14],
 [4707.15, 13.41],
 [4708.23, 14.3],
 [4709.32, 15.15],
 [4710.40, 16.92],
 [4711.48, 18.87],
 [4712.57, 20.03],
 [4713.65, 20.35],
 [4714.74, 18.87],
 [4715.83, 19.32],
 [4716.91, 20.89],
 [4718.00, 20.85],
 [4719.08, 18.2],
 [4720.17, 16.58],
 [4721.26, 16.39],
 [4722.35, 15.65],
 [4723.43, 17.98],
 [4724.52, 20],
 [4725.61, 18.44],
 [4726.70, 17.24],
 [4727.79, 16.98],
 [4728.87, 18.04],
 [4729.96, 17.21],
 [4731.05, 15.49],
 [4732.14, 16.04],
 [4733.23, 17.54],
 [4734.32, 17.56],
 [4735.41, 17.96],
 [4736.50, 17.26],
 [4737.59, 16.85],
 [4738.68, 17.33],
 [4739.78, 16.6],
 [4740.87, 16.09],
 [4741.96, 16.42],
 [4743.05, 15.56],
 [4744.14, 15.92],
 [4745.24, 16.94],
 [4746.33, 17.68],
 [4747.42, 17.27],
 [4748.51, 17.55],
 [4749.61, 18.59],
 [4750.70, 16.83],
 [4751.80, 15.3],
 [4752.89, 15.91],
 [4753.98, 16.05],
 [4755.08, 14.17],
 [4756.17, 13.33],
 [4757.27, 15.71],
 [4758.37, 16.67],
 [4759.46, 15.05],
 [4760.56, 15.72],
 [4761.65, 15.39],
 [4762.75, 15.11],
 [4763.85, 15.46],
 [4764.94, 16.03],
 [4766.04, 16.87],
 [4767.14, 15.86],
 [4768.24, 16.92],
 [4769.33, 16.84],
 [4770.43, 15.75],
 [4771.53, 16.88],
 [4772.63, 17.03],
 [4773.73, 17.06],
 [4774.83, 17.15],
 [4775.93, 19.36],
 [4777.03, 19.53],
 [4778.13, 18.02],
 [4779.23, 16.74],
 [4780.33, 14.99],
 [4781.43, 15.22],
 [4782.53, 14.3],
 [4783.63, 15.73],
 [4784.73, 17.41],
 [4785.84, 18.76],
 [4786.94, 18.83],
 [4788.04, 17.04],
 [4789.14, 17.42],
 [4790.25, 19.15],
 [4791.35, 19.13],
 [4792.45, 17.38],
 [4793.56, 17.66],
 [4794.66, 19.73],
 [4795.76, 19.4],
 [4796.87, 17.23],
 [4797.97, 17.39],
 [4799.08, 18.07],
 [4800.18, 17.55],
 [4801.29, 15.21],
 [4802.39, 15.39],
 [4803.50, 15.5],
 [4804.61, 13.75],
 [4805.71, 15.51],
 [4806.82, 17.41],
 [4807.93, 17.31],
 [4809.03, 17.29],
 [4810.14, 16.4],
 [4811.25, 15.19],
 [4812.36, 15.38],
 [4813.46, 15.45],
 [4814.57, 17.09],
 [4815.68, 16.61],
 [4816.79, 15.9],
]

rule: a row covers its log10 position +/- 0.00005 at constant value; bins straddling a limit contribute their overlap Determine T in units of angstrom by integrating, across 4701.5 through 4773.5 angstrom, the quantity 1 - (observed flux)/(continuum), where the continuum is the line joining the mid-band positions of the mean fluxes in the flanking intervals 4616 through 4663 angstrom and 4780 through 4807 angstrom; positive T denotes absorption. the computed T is 2.5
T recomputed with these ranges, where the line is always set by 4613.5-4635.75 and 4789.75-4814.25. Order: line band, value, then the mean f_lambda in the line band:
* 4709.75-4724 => -1.6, 18.5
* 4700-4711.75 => 1.1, 15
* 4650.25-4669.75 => -2.1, 18.3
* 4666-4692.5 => -2.2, 17.9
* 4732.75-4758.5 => 0.3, 16.5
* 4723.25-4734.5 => -0.5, 17.5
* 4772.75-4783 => -0.1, 17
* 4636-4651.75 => -2.0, 18.6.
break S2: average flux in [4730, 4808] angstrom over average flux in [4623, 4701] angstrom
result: 0.94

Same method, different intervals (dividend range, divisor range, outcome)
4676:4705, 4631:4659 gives 0.93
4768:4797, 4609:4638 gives 1.03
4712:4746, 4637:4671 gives 0.96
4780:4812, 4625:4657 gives 0.95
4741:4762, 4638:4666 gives 0.86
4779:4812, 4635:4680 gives 0.91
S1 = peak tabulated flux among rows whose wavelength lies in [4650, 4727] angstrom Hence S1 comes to 21.17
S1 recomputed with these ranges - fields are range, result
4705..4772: 20.89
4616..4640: 21.1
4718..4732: 20.85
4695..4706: 17.38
